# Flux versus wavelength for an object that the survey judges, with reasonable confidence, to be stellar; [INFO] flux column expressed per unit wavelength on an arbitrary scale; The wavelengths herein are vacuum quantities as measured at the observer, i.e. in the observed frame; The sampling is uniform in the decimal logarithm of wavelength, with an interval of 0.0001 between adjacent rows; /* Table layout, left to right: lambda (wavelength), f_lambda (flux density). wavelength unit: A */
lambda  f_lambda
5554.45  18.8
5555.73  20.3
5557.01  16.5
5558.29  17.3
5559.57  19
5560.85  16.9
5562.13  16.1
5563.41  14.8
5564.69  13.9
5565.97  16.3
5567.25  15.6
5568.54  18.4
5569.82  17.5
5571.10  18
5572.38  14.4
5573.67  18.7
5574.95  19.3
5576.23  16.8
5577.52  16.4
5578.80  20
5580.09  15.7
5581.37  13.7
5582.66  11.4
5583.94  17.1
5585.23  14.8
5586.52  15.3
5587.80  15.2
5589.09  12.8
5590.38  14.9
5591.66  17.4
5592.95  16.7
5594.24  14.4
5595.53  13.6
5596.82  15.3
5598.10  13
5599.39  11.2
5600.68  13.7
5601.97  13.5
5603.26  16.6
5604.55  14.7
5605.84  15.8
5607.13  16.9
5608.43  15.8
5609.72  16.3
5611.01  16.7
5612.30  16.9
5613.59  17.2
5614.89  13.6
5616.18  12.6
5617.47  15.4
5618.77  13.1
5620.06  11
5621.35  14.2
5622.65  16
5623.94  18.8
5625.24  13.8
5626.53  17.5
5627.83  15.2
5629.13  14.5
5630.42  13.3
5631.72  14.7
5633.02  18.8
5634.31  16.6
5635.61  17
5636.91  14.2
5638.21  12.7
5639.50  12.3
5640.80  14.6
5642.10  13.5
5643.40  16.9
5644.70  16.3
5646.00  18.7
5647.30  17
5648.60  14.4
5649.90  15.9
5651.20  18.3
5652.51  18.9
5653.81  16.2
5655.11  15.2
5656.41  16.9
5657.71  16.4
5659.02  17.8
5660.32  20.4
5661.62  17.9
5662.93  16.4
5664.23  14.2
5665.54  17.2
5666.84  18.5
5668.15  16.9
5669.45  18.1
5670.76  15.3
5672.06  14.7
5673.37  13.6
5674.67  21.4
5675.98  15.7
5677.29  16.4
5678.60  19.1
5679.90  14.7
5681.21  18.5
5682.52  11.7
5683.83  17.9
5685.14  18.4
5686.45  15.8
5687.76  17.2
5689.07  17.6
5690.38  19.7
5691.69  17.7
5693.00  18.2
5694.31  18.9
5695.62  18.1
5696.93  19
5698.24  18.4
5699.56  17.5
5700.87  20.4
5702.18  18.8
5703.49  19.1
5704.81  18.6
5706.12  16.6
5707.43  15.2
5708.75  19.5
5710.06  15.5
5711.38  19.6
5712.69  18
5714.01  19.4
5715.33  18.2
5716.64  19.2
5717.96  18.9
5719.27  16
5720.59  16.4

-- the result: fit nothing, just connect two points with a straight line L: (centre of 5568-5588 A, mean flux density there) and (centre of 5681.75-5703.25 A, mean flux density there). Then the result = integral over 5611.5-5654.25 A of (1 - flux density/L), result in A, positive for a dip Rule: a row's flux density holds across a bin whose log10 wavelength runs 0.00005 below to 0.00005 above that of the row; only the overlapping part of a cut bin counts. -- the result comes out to 4.16 A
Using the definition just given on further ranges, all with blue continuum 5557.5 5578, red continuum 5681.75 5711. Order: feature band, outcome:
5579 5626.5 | 5.9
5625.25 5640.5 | 1.9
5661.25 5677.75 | 0.9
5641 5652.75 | 0.6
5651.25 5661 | 0.0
